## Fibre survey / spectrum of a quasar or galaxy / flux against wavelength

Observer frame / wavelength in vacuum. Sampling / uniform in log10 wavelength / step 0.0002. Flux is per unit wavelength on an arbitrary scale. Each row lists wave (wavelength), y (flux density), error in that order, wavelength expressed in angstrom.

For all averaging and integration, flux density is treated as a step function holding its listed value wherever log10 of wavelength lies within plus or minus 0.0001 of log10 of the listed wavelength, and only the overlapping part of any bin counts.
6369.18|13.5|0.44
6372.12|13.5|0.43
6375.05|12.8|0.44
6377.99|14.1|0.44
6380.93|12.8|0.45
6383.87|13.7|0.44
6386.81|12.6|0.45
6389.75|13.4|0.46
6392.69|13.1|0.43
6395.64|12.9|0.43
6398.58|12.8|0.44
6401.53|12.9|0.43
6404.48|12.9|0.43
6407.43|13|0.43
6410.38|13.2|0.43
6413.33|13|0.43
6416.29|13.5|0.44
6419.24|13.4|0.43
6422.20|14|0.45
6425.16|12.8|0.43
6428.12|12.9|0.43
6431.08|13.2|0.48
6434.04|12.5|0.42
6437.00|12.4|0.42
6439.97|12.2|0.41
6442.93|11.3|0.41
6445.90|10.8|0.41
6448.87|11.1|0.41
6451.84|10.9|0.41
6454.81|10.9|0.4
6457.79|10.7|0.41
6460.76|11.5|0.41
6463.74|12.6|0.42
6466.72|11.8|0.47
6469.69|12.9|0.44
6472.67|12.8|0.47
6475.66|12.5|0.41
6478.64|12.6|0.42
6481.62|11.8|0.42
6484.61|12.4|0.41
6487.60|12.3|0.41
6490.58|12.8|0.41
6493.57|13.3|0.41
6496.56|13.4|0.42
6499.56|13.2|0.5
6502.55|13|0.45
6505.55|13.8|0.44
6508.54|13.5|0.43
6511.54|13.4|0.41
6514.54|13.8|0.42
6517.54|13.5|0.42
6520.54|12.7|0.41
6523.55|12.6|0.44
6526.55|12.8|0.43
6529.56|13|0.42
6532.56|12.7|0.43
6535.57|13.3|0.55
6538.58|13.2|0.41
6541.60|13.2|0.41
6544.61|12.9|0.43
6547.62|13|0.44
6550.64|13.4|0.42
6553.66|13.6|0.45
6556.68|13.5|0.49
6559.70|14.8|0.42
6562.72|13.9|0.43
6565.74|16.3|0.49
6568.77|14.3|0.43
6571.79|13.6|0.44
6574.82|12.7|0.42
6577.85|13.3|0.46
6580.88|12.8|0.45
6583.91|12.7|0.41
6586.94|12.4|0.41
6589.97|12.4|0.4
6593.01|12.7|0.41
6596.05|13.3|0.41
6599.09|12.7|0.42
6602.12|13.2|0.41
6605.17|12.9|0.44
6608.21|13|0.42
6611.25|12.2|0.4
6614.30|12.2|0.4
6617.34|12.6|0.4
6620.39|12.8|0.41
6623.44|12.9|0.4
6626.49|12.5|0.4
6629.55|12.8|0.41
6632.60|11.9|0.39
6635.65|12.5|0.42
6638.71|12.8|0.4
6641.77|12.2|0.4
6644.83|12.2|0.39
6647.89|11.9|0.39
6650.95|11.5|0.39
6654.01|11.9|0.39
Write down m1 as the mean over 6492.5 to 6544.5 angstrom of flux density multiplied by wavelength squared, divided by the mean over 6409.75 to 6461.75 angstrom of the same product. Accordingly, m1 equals 1.11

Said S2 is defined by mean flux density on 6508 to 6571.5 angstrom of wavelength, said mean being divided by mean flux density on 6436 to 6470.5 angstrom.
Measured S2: 1.2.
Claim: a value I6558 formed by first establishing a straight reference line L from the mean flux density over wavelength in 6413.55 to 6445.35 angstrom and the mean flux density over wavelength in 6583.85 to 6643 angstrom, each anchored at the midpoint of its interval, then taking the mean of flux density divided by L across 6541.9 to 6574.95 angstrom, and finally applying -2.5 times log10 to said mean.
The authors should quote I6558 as -0.10 mag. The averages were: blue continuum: 12.8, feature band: 13.8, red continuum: 12.6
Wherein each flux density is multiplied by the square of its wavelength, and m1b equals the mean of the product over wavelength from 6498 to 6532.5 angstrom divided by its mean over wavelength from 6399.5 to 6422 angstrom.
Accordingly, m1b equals 1.03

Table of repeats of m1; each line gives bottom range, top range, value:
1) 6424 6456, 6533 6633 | 1.15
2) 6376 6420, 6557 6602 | 1.08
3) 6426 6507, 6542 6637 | 1.11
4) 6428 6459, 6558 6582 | 1.24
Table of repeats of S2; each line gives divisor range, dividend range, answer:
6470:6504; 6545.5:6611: 1.05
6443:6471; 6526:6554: 1.14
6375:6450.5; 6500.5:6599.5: 1.04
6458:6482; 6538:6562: 1.10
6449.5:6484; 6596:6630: 1.07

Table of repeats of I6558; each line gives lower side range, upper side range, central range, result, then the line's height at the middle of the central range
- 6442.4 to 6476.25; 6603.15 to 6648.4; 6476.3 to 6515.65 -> -0.10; 11.8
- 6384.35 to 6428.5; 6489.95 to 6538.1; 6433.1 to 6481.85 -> 0.11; 13.1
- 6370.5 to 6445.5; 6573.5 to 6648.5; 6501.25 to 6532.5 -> -0.03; 12.8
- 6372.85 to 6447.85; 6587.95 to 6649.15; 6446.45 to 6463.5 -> 0.15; 12.8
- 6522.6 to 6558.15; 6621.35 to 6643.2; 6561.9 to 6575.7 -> -0.10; 12.9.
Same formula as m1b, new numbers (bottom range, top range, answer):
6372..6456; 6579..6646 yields 1.06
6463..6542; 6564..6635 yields 1.03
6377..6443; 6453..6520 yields 1.00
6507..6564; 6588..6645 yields 0.97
